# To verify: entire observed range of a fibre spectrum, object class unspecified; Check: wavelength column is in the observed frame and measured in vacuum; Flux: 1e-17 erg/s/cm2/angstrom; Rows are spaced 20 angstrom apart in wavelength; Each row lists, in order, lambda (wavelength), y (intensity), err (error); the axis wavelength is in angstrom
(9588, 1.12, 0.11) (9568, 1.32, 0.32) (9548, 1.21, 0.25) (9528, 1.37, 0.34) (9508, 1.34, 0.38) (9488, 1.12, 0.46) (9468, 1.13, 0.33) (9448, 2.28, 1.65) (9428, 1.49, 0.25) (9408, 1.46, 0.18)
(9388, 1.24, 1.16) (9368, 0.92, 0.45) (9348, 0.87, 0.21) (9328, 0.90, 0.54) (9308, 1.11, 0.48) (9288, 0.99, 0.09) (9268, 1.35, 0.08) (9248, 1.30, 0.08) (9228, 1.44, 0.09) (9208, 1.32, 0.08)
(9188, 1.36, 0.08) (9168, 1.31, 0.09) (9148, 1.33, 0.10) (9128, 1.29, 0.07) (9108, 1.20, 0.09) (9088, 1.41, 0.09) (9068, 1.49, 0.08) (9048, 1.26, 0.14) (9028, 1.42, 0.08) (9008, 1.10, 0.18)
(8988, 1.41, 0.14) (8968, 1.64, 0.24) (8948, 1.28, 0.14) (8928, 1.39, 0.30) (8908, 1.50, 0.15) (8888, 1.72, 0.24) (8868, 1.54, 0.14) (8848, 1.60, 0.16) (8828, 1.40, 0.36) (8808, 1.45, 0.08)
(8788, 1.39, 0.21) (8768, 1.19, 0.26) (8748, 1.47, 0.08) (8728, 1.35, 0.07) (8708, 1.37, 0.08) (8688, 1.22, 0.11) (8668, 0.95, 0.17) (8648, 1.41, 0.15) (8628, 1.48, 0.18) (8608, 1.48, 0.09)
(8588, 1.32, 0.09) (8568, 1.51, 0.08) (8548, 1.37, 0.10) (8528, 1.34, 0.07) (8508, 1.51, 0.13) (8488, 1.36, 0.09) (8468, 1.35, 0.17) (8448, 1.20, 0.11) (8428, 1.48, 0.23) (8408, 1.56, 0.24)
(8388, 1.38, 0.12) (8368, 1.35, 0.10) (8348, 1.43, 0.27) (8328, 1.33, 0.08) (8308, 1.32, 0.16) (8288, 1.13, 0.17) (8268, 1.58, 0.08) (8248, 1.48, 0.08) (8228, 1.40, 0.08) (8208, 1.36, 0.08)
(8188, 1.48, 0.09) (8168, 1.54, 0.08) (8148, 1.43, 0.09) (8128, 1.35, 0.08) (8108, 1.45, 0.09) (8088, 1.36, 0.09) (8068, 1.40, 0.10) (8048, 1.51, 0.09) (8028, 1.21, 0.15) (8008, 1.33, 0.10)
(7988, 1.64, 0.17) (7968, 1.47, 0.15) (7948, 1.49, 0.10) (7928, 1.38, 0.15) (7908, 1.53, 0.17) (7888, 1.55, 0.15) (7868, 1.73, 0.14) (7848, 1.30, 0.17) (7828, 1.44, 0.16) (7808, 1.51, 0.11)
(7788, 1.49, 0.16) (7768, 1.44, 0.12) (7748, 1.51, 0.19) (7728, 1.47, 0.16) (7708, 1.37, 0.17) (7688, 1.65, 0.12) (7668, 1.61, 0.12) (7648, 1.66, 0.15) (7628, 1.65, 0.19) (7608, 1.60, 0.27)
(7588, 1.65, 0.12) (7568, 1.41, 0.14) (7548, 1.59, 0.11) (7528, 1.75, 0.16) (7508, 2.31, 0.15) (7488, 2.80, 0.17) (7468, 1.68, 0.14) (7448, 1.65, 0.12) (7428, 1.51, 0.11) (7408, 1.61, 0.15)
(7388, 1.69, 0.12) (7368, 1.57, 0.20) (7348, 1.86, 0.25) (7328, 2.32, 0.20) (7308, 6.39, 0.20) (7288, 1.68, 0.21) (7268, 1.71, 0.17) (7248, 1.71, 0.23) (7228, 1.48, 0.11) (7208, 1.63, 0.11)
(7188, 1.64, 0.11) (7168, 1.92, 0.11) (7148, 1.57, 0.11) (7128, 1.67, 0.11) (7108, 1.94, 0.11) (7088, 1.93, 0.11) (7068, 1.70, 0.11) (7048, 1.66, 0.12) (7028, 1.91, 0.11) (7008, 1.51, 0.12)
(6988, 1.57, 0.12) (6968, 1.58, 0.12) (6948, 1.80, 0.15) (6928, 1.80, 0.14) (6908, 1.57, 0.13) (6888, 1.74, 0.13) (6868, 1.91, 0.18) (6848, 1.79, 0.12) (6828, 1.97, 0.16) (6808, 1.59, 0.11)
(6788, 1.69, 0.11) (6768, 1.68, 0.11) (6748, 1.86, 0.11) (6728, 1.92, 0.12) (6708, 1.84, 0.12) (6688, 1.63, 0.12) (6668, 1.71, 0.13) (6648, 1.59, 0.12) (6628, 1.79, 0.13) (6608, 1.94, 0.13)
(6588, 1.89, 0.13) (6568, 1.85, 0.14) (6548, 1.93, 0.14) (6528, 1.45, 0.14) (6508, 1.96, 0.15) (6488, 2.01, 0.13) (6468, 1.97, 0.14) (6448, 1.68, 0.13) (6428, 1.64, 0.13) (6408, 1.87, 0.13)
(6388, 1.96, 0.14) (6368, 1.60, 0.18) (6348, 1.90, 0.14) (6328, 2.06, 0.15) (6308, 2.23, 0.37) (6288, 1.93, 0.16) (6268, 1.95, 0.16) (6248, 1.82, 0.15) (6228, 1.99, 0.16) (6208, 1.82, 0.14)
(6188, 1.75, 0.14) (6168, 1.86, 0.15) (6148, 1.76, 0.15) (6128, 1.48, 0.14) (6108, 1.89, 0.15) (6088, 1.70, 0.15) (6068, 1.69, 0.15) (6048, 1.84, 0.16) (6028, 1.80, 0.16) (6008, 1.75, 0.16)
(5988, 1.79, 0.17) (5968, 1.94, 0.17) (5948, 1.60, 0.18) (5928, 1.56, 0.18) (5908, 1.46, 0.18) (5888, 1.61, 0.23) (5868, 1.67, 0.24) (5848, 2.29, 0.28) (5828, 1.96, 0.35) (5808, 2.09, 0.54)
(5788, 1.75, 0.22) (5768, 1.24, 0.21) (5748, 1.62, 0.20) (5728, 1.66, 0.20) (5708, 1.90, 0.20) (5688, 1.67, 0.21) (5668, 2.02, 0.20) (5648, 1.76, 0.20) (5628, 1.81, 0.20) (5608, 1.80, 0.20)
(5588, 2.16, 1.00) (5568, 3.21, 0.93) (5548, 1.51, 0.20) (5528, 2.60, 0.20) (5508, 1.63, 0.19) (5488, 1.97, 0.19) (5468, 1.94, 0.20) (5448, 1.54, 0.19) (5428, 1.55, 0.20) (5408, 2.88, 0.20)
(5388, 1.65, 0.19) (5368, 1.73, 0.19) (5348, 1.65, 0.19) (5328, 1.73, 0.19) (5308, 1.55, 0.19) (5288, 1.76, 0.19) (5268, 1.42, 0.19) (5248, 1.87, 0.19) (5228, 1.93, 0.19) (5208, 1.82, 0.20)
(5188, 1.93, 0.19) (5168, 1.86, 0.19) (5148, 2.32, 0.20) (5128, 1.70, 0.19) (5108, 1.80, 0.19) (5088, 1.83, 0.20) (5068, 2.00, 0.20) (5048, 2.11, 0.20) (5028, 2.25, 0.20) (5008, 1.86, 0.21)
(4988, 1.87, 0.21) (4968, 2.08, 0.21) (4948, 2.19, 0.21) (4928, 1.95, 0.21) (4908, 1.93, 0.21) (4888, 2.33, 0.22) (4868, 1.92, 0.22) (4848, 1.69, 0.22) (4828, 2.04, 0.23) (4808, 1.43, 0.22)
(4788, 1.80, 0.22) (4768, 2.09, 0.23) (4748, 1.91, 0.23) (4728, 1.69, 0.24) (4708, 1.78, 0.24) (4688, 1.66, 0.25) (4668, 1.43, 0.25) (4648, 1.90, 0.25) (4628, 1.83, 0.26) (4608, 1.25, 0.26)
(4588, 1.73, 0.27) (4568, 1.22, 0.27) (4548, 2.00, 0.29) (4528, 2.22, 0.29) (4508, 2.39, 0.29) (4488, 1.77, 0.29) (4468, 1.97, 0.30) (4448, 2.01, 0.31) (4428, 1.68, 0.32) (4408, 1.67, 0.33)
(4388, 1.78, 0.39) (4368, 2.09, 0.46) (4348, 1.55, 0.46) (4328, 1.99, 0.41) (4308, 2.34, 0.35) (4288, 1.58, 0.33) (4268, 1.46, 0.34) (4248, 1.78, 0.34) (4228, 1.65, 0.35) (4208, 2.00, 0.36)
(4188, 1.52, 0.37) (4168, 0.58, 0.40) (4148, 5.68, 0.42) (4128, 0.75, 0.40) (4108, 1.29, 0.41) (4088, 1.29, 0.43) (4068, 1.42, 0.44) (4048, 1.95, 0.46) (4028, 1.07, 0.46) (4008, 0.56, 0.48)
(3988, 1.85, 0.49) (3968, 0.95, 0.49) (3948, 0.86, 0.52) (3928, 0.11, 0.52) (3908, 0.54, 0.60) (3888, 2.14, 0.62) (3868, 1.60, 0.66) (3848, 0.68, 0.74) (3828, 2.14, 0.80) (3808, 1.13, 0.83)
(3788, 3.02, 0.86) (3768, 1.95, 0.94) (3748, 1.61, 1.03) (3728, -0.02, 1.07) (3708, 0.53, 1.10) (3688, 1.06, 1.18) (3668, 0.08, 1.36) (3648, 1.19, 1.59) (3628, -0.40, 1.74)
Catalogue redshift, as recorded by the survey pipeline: 0.114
